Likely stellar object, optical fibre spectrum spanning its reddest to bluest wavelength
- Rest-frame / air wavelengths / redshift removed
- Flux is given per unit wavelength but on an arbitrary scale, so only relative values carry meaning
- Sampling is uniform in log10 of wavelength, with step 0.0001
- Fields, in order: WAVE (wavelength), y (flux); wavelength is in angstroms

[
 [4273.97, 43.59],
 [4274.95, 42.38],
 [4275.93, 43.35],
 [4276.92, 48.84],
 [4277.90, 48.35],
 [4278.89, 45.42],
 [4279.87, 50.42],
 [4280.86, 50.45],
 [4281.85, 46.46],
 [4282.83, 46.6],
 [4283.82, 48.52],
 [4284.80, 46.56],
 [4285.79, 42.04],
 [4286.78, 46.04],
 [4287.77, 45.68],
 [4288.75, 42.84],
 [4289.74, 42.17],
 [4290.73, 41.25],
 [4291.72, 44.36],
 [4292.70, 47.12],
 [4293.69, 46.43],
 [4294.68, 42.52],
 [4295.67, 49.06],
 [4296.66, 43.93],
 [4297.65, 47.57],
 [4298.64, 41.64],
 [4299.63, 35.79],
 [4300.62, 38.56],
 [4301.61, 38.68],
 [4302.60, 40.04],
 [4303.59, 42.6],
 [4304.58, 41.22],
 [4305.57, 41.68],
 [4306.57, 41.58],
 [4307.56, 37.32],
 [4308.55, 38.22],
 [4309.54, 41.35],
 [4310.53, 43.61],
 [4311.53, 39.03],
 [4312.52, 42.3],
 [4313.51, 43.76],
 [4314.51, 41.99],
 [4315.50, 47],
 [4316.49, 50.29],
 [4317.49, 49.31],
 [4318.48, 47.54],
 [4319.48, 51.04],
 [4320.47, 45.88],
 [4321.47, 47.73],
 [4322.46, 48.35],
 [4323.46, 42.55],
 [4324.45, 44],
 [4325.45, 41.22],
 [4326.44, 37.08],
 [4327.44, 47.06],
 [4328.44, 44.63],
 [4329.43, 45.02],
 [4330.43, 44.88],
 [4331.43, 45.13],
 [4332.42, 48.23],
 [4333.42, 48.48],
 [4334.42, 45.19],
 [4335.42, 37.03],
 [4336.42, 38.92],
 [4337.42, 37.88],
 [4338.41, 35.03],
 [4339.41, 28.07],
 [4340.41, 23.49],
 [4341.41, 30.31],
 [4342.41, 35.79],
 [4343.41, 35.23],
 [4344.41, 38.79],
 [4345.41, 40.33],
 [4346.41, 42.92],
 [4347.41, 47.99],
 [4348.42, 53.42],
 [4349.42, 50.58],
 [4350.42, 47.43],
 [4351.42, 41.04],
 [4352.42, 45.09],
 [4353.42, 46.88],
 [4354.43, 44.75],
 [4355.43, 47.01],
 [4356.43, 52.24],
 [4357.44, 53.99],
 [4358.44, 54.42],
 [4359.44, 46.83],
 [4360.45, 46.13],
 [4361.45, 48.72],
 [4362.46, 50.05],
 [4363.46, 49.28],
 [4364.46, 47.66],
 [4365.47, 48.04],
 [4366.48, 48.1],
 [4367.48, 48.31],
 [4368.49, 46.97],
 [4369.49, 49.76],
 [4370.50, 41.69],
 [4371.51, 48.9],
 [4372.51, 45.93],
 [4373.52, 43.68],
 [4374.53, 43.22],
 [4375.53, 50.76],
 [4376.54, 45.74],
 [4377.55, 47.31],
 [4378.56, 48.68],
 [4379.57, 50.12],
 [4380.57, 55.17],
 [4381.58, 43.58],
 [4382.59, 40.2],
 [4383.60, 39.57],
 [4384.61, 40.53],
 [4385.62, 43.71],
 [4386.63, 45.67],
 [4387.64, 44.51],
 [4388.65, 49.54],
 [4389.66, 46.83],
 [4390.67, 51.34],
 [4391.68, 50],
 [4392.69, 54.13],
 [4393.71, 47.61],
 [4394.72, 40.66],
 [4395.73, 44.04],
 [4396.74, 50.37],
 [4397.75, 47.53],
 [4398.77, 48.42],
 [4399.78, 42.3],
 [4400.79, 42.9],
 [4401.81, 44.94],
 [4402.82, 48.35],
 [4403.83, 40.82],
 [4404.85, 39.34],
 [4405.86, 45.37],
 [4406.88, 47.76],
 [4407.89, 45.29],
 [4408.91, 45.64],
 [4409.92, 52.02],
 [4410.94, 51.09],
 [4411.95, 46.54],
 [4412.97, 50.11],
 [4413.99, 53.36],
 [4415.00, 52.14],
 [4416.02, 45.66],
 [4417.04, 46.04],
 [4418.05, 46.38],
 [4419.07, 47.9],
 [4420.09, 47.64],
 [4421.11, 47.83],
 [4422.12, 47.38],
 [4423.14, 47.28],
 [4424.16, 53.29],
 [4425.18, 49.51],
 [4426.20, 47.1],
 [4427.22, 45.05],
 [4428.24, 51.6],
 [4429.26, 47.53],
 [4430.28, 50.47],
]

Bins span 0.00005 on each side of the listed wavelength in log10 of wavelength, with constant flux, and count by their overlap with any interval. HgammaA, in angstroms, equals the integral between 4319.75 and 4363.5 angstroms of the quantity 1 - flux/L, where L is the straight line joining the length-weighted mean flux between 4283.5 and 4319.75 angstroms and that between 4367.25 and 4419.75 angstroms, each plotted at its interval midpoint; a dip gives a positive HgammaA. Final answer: 1.1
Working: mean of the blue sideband 43.5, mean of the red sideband 46.7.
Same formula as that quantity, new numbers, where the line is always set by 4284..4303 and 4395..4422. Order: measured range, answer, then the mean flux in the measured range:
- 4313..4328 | -0.5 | 45.6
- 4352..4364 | -0.9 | 48.8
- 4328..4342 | 1.6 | 39.4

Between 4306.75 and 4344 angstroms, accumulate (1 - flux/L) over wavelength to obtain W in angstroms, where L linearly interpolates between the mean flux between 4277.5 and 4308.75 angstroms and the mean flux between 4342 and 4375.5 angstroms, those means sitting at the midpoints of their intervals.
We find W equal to 2.7 angstroms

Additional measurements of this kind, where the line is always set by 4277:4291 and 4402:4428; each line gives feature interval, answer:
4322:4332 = 0.5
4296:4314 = 2.0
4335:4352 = 2.8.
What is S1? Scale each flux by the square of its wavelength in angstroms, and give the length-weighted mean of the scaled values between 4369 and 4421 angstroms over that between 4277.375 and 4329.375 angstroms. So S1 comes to 1.1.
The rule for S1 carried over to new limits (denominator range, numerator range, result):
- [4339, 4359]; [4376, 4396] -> 1.10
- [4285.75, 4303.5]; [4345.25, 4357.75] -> 1.13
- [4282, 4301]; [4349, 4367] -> 1.12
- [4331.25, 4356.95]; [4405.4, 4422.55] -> 1.19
